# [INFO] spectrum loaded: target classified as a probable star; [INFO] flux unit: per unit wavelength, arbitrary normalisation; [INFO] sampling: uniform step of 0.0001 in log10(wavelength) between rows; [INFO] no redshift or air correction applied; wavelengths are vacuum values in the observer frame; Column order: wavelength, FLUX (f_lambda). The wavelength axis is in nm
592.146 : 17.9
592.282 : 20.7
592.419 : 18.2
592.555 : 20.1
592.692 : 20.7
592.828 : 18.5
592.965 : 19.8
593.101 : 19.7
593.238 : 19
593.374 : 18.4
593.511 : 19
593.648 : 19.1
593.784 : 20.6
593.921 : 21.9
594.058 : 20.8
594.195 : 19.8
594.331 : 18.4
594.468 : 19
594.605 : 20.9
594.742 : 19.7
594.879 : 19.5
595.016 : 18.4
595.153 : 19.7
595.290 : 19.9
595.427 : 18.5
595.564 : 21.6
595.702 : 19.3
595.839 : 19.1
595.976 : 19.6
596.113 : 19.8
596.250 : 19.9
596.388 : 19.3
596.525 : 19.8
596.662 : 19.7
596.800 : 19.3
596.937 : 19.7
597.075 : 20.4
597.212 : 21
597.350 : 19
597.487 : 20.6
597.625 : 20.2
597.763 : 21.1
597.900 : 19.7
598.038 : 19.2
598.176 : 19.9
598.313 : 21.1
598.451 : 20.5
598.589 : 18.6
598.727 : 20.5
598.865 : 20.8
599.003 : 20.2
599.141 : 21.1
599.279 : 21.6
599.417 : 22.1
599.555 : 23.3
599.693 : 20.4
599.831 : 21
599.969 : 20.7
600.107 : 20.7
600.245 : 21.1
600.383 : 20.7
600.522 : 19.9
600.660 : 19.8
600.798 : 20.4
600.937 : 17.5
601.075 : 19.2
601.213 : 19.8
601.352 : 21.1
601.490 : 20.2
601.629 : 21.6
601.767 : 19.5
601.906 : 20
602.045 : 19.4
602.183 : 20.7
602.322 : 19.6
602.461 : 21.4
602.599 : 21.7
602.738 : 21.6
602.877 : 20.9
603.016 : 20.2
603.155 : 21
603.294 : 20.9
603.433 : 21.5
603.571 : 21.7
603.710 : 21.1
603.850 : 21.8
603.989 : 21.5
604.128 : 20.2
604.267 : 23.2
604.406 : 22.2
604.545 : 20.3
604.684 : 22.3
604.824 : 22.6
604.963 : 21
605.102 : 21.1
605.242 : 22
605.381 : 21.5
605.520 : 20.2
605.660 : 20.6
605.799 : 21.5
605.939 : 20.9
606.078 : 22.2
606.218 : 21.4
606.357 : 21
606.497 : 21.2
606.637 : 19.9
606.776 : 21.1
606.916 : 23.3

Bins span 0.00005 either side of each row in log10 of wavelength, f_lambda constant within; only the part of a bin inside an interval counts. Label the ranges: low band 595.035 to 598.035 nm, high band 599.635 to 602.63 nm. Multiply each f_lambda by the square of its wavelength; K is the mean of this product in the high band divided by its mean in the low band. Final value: 1.04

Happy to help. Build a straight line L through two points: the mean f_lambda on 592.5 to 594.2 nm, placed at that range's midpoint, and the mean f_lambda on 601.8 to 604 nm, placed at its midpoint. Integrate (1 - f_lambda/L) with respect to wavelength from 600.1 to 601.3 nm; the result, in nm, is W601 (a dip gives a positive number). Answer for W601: 0.04 nm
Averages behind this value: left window 19.8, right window 20.9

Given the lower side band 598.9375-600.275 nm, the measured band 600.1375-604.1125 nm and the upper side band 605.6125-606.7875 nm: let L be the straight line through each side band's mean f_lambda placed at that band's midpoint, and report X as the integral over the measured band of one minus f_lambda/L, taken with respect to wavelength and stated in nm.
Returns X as 0.12 nm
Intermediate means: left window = 21.2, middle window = 20.6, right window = 21.1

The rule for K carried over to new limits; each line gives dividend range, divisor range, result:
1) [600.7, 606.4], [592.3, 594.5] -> 1.11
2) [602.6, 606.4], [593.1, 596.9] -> 1.12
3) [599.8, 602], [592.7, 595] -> 1.05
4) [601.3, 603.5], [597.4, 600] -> 1.01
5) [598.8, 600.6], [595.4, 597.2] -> 1.08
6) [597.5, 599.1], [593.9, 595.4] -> 1.04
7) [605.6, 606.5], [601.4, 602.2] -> 1.07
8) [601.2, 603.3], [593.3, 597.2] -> 1.07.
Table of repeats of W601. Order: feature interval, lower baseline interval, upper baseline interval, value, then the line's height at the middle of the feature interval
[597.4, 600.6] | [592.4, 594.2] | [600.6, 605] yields -0.041 nm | 20.4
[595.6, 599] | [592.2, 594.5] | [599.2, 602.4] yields 0.021 nm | 20.1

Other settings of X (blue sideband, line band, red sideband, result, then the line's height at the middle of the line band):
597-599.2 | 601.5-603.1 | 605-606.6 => 0.01 nm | 20.8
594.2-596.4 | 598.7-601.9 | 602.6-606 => 0.00 nm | 20.5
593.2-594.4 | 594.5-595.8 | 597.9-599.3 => 0.01 nm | 19.9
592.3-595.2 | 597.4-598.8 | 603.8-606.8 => 0.01 nm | 20.3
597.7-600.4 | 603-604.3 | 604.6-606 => -0.01 nm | 21.2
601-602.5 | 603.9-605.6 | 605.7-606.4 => -0.04 nm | 21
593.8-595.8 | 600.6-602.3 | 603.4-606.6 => 0.08 nm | 20.9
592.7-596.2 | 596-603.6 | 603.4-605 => 0.12 nm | 20.7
